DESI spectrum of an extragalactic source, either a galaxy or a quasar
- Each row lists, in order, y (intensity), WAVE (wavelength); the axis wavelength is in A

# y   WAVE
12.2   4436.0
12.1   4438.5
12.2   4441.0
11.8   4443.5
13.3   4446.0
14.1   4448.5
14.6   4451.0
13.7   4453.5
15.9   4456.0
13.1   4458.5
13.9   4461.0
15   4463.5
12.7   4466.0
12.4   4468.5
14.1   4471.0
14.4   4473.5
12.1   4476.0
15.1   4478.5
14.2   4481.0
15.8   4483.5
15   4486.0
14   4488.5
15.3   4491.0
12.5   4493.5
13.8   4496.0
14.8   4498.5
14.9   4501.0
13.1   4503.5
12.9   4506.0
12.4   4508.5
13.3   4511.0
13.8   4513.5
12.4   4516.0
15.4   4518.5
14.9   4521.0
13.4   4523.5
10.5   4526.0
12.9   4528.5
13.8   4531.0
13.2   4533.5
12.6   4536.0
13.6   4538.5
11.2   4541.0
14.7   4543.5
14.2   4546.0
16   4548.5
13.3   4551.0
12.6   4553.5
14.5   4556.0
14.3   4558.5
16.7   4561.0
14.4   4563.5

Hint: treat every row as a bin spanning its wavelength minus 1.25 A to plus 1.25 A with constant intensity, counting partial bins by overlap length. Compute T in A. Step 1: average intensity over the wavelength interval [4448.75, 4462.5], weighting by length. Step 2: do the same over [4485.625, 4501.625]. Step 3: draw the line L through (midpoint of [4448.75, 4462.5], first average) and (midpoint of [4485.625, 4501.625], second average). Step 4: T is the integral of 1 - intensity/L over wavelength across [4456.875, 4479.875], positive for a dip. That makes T 0.92 A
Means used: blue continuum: 14.2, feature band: 13.7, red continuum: 14.3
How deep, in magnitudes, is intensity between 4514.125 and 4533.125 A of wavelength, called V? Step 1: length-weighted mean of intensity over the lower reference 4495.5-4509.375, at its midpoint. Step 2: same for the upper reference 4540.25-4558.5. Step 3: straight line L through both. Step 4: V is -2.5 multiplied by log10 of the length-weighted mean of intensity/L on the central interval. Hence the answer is 0.03 mag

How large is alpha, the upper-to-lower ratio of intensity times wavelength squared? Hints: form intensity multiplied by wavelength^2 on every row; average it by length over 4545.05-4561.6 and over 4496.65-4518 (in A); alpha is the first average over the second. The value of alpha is 1.09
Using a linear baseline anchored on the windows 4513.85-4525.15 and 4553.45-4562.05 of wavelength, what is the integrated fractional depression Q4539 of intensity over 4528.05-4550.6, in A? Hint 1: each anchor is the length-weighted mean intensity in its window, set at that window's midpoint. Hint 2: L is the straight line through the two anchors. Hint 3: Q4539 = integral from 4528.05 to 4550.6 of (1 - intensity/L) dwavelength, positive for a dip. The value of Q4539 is 1.2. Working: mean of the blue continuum 13.9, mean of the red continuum 14.7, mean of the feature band 13.6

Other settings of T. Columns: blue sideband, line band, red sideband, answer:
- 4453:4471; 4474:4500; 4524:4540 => -1.57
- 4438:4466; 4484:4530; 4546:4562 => 1.38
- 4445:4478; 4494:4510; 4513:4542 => -0.22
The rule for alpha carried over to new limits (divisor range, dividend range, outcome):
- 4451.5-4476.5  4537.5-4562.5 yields 1.06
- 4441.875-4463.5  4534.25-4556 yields 1.02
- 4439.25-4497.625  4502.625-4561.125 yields 1.00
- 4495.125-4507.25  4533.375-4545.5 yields 0.96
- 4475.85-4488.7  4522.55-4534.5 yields 0.89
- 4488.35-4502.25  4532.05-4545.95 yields 0.94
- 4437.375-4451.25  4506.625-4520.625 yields 1.08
